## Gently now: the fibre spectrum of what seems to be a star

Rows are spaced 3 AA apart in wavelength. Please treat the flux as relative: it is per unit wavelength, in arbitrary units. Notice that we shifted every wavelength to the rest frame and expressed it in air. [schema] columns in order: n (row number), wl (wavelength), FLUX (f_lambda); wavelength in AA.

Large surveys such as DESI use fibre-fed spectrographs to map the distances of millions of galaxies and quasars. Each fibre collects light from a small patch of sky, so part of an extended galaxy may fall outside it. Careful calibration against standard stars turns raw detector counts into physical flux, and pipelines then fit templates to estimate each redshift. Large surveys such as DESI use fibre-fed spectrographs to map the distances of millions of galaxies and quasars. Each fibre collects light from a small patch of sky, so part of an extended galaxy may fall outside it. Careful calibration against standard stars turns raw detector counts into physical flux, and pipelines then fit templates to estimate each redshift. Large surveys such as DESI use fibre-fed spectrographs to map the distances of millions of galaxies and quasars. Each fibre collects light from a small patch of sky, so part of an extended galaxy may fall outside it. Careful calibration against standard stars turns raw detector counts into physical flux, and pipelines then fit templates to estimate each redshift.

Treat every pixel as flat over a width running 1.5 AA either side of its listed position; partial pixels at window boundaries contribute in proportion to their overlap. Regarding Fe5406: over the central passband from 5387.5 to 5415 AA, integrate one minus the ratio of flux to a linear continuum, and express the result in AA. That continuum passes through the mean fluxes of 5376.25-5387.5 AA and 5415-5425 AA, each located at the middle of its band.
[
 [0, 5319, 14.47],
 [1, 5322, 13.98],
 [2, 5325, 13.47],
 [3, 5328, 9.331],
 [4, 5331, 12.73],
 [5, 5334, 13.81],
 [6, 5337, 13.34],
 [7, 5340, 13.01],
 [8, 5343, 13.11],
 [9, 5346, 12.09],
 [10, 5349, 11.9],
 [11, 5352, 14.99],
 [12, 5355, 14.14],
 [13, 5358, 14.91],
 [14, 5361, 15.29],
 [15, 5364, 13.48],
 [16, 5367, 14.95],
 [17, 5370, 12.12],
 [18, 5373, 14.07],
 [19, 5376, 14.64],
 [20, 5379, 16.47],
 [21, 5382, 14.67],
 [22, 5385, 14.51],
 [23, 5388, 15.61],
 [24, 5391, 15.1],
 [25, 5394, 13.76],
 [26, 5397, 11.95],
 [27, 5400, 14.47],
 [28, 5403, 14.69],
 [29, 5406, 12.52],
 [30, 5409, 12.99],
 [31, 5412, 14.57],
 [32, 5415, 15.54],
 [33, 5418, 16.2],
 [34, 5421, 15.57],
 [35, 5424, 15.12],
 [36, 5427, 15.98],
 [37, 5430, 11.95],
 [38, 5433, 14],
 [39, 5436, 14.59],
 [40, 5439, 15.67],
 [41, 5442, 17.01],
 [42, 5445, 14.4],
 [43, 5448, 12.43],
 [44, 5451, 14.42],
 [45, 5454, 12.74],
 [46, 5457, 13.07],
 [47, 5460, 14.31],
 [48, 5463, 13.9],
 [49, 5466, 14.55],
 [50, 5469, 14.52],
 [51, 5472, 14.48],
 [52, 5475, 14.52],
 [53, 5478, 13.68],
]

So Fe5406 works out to 2.5 AA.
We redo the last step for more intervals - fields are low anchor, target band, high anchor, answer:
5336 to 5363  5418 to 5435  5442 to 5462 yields -1.1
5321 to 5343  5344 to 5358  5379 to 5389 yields 0.2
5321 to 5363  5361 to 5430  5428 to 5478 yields -3.8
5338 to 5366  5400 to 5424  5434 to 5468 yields -1.0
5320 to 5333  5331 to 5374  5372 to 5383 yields 0.5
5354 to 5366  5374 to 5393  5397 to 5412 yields -1.5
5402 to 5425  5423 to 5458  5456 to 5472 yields 0.2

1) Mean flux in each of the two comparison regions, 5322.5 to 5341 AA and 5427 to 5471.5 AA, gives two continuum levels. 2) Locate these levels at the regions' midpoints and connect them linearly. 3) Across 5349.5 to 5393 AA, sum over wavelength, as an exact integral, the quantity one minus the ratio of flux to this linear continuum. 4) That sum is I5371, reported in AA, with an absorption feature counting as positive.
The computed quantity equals -4.56 AA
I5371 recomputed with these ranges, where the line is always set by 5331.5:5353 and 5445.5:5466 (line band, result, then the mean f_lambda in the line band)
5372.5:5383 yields -1.42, 15.1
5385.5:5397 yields -0.95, 14.4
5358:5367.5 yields -1.00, 14.6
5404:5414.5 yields -0.18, 13.6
